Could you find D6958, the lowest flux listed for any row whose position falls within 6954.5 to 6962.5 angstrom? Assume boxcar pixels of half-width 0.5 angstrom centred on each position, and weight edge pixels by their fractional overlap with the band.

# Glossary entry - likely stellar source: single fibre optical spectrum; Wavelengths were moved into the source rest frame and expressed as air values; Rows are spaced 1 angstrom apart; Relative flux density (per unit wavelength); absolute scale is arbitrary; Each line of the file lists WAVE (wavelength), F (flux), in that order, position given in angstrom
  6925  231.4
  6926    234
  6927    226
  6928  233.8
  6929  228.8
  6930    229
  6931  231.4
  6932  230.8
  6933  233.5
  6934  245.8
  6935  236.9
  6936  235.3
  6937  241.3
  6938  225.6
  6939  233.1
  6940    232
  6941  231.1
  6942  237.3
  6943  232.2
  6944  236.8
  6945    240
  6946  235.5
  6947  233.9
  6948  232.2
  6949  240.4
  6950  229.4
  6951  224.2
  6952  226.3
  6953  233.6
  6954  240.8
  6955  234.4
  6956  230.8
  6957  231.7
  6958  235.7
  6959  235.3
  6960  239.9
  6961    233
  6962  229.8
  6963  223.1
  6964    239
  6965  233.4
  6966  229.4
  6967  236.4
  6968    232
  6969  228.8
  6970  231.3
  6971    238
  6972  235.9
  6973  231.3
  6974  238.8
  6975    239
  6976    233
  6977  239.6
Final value 229.8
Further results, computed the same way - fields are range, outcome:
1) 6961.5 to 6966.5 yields 223.1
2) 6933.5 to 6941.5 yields 225.6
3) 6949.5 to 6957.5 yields 224.2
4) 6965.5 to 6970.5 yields 228.8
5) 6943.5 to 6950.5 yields 229.4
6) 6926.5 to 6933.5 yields 226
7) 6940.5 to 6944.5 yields 231.1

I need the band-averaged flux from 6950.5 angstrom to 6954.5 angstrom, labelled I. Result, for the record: 231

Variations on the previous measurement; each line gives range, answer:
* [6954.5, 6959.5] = 234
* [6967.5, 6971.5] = 233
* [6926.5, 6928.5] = 230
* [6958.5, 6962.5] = 234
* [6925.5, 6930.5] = 230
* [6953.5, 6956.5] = 235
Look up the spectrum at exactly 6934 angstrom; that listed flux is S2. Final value 245.8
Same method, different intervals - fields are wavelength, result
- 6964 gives 239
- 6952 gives 226.3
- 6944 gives 236.8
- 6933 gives 233.5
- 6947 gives 233.9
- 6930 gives 229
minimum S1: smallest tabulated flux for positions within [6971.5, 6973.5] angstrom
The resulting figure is 231.3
